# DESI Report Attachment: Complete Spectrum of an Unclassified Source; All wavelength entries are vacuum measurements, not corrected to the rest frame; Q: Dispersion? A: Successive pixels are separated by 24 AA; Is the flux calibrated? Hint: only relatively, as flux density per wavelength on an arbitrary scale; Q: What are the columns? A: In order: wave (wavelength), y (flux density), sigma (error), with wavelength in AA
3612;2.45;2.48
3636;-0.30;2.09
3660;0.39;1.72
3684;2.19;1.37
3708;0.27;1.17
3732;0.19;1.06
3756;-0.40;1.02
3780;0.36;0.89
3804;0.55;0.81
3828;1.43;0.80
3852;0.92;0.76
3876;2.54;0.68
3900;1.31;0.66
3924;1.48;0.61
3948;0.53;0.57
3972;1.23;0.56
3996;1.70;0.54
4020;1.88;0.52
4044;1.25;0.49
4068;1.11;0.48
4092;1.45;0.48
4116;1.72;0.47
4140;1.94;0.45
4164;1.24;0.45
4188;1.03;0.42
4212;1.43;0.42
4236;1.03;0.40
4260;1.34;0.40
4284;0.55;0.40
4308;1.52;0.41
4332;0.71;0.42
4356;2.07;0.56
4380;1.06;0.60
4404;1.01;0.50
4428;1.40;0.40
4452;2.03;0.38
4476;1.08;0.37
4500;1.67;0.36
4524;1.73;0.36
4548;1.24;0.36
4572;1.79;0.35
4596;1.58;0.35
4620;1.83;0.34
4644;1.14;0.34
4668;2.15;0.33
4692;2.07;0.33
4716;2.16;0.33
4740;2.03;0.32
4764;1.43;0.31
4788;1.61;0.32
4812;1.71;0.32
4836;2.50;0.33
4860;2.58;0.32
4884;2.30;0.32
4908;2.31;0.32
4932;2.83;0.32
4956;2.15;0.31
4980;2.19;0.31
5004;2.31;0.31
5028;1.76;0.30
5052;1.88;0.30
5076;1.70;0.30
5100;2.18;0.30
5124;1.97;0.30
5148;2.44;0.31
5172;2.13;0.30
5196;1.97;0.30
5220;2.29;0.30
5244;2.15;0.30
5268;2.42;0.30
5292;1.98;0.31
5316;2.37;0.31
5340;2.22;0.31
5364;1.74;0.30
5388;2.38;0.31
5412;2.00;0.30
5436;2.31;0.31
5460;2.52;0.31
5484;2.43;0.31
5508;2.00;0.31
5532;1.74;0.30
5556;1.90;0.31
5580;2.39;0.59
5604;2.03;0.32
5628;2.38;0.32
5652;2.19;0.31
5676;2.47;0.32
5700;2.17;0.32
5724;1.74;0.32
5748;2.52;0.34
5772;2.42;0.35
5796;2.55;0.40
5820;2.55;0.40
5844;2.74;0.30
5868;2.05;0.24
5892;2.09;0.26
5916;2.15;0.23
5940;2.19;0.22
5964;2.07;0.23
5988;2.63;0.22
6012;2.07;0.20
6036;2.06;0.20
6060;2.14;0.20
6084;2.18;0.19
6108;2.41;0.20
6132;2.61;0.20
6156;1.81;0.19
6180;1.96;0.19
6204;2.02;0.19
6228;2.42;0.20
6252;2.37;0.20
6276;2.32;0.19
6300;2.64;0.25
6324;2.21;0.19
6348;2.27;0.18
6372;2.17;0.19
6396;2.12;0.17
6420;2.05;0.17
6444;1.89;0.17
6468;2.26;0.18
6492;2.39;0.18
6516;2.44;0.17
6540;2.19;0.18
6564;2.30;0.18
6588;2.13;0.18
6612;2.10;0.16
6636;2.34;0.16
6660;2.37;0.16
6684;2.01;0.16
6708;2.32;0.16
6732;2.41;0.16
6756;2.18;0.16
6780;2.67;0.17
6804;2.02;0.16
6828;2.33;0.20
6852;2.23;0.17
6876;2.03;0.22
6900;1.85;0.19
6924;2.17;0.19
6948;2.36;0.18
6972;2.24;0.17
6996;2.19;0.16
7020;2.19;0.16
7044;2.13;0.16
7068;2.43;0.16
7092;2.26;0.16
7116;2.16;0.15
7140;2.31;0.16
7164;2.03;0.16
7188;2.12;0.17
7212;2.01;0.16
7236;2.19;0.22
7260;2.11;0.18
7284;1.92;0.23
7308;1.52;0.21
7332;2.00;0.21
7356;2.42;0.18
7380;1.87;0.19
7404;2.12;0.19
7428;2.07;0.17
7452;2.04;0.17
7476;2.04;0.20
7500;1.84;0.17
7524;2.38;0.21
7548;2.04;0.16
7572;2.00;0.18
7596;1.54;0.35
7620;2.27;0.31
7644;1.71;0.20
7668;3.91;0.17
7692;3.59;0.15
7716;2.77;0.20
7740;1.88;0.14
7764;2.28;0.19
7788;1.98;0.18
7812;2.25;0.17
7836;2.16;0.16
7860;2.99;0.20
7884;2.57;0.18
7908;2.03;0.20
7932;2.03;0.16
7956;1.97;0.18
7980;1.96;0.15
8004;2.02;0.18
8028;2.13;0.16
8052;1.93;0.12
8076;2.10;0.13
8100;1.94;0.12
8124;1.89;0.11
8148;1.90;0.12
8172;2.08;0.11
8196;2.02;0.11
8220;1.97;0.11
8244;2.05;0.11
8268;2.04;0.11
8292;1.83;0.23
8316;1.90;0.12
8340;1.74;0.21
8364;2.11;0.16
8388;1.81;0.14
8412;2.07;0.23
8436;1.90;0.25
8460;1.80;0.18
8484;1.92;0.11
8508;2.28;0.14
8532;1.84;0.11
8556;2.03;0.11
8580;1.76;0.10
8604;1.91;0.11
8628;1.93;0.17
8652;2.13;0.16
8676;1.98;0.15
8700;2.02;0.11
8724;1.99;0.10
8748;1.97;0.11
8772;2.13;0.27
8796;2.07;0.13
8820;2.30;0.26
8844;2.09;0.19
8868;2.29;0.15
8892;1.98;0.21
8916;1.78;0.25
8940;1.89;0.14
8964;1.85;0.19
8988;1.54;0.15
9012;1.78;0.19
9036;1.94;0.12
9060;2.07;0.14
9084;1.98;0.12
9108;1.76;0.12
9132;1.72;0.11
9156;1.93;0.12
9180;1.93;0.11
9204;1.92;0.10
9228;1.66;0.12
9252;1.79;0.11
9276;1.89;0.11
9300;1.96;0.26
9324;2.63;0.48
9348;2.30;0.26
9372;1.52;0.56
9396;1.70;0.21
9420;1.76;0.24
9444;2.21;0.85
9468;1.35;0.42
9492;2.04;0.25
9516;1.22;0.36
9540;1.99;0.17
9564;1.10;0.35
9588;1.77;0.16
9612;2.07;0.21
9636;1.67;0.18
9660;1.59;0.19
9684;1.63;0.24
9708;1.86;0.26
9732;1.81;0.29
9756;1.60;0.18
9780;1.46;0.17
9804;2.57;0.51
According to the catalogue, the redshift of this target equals 0.17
